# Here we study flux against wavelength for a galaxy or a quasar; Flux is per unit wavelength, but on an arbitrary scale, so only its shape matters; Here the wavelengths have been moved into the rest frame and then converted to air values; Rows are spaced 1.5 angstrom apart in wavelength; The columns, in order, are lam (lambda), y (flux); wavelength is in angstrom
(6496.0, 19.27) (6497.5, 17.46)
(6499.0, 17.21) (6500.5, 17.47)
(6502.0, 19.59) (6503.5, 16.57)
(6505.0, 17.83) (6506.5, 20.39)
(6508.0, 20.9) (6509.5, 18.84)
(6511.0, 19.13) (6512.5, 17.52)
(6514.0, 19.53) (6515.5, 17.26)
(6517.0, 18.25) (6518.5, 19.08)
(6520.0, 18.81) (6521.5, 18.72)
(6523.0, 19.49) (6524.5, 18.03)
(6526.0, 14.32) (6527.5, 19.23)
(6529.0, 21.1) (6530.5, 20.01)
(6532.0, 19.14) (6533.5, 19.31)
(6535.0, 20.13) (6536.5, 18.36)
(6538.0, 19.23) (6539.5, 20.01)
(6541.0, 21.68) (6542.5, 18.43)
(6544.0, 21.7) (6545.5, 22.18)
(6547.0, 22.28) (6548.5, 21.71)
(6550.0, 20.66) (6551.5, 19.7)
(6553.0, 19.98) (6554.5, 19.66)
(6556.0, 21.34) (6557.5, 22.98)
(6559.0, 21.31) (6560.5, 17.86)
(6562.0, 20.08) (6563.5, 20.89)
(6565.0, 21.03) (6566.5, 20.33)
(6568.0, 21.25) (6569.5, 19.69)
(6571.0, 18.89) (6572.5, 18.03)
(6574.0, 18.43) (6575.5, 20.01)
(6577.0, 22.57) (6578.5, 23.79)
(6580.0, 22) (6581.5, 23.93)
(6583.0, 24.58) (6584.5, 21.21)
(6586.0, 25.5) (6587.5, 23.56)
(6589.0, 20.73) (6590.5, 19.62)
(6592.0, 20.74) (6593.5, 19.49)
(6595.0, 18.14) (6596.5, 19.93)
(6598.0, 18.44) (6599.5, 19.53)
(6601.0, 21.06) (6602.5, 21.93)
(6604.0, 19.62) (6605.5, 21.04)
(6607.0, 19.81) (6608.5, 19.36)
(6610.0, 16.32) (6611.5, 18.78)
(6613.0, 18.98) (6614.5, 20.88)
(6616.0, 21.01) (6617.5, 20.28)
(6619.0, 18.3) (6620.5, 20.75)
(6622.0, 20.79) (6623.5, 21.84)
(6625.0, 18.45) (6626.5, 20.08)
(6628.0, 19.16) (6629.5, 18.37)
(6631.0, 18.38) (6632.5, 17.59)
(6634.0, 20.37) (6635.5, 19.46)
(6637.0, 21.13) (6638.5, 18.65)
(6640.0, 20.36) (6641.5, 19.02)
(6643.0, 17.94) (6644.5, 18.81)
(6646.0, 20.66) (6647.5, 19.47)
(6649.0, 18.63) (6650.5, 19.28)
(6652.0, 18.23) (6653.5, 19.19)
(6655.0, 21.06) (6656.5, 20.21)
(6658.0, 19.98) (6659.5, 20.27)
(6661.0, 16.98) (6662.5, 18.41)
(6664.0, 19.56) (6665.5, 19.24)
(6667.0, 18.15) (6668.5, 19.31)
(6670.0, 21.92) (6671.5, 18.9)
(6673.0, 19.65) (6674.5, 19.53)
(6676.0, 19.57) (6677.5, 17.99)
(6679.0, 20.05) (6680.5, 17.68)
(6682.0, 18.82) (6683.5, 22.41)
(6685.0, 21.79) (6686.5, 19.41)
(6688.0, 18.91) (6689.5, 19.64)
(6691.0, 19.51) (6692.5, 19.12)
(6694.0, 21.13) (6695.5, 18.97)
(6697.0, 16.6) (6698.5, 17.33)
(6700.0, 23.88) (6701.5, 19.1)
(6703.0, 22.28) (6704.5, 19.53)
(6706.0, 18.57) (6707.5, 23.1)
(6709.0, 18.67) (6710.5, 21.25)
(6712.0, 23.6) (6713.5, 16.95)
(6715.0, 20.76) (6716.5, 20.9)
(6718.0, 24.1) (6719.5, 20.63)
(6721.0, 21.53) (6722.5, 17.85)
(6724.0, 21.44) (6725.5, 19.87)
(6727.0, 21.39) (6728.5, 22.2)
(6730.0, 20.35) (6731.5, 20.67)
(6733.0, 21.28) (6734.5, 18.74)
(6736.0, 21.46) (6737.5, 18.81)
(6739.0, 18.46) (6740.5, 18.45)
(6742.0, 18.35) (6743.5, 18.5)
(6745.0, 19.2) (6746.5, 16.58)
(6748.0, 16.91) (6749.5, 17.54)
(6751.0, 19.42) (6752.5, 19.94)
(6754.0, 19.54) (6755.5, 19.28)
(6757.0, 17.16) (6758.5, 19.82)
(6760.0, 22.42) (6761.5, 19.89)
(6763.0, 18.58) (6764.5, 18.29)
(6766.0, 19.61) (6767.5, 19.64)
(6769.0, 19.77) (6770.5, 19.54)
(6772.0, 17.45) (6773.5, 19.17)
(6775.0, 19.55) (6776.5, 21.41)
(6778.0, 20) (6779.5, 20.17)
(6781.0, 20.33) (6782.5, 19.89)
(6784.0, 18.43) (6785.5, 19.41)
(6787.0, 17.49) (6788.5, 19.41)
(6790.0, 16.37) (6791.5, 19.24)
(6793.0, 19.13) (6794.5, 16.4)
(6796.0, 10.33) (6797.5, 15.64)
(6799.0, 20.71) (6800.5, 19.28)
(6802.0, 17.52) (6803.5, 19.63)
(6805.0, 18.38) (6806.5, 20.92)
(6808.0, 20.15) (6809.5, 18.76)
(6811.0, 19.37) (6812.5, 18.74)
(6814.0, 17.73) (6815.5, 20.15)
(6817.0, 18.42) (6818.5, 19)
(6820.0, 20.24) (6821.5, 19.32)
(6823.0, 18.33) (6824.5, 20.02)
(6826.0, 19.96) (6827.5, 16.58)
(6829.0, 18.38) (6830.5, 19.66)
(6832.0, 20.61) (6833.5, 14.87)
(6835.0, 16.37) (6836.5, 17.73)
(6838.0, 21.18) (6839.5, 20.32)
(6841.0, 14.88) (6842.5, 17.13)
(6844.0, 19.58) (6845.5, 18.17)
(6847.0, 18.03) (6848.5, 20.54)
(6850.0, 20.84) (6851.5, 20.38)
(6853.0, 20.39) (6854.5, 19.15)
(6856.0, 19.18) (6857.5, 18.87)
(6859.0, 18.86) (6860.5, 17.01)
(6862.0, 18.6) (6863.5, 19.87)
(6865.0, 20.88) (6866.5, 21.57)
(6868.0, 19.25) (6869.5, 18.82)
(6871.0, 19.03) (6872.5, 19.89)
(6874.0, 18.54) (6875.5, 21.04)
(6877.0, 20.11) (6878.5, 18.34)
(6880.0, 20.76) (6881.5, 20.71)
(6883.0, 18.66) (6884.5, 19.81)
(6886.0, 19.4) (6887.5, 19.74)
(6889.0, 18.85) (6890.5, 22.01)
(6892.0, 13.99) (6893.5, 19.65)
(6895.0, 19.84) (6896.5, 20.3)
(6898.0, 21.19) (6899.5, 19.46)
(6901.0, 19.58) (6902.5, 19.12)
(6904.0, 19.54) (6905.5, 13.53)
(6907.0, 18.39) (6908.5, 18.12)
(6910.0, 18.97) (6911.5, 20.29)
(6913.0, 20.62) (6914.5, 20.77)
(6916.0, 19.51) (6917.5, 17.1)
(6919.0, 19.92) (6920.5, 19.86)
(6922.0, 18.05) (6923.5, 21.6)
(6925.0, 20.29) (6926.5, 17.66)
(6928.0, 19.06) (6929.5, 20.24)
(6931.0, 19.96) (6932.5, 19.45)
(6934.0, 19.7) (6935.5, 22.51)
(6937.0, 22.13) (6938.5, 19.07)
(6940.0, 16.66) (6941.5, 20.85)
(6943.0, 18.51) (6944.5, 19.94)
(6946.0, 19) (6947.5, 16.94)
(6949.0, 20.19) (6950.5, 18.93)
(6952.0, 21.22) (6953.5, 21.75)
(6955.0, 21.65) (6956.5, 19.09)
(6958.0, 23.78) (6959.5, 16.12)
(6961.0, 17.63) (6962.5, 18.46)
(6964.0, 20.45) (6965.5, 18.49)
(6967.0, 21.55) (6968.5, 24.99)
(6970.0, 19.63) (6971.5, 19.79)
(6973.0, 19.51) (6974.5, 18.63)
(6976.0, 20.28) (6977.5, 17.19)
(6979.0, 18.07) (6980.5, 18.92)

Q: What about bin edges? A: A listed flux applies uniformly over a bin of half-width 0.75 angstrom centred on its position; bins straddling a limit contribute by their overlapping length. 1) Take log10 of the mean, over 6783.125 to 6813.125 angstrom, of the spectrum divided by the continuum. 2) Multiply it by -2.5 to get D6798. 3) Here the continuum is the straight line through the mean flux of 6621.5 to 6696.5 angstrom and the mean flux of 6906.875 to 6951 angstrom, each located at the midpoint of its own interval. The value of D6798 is 0.07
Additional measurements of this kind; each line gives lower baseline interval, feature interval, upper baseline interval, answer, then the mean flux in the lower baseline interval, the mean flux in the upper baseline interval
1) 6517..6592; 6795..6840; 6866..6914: 0.056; 20.4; 19.3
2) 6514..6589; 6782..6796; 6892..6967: 0.106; 20.4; 19.5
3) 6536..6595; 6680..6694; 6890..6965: 0.032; 20.9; 19.4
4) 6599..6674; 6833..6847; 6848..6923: 0.090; 19.5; 19.4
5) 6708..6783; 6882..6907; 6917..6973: 0.042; 19.8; 19.8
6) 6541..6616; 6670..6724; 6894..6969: 0.013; 20.6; 19.6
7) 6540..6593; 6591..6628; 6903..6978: 0.059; 21.1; 19.6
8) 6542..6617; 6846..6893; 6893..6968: 0.016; 20.6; 19.6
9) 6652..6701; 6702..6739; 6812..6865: -0.069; 19.5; 18.9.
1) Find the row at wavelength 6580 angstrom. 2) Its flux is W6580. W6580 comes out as 22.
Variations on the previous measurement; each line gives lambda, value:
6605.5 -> 21.04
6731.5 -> 20.67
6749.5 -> 17.54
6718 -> 24.1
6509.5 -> 18.84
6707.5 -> 23.1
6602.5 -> 21.93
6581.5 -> 23.93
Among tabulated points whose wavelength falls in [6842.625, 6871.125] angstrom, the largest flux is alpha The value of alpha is 21.57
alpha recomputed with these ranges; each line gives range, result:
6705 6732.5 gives 24.1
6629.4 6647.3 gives 21.13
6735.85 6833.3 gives 22.42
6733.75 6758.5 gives 21.46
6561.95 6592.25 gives 25.5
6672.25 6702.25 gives 23.88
